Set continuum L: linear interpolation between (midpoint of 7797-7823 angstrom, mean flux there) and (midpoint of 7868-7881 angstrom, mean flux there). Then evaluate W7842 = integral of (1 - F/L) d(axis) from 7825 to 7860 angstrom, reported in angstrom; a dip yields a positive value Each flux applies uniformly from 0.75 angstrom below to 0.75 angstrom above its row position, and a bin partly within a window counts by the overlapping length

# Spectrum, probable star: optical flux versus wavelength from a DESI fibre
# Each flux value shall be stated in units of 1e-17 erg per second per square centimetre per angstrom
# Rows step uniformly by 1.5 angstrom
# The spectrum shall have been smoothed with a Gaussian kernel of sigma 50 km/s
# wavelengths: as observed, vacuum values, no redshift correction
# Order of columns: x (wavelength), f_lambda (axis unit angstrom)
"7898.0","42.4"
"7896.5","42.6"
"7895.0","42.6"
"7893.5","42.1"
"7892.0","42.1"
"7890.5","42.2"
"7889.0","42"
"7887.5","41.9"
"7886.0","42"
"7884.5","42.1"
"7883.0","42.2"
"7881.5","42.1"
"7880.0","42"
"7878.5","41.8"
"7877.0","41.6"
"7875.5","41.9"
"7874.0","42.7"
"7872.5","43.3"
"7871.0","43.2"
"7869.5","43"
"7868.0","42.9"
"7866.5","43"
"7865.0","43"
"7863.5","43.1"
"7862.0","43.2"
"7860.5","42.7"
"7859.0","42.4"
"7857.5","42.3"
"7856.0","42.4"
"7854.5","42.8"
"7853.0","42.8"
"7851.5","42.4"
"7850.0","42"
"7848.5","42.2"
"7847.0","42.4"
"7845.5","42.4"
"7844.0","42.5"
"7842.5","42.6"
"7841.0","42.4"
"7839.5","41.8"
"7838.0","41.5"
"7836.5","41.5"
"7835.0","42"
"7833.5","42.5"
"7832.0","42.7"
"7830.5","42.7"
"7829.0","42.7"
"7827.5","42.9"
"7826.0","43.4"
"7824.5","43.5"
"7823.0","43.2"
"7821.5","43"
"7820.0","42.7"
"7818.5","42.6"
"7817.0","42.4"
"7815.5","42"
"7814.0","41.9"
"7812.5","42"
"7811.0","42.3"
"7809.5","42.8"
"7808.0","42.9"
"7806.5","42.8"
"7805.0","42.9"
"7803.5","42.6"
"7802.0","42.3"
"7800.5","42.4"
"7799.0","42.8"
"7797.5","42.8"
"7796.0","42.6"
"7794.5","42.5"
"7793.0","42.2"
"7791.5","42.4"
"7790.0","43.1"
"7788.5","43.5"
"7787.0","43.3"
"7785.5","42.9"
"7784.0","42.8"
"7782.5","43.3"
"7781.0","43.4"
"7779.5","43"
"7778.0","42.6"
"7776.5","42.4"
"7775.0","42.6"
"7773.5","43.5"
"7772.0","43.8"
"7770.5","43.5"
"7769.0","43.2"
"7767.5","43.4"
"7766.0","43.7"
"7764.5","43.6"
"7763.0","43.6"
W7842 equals 0.1 angstrom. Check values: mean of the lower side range 42.6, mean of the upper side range 42.5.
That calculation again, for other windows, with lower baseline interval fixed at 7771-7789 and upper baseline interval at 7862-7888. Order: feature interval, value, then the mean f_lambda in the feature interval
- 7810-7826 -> 0.1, 42.6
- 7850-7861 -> 0.0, 42.5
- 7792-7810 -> 0.1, 42.6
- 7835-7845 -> 0.2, 42.1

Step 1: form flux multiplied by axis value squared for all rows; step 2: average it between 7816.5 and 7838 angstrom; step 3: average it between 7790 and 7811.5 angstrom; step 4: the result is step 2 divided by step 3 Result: 1.01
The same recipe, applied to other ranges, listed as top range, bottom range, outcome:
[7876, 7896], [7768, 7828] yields 1.00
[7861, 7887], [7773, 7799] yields 1.01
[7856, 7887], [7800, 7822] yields 1.02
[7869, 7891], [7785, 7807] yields 1.01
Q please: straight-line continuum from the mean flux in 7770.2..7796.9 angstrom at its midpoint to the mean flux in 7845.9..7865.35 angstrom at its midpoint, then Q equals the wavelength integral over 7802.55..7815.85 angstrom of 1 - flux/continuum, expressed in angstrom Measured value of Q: 0.1 angstrom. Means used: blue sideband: 43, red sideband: 42.6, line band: 42.5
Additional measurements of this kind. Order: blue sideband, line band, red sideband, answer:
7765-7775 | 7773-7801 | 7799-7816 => 0.10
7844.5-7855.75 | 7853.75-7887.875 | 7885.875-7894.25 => -0.22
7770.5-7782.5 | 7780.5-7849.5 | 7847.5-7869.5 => 0.46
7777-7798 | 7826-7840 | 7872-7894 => 0.06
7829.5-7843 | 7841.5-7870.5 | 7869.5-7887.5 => -0.28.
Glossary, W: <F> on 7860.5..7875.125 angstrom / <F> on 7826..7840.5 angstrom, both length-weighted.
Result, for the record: 1.02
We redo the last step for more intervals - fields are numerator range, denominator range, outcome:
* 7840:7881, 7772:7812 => 0.99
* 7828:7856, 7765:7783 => 0.98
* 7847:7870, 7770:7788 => 0.99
